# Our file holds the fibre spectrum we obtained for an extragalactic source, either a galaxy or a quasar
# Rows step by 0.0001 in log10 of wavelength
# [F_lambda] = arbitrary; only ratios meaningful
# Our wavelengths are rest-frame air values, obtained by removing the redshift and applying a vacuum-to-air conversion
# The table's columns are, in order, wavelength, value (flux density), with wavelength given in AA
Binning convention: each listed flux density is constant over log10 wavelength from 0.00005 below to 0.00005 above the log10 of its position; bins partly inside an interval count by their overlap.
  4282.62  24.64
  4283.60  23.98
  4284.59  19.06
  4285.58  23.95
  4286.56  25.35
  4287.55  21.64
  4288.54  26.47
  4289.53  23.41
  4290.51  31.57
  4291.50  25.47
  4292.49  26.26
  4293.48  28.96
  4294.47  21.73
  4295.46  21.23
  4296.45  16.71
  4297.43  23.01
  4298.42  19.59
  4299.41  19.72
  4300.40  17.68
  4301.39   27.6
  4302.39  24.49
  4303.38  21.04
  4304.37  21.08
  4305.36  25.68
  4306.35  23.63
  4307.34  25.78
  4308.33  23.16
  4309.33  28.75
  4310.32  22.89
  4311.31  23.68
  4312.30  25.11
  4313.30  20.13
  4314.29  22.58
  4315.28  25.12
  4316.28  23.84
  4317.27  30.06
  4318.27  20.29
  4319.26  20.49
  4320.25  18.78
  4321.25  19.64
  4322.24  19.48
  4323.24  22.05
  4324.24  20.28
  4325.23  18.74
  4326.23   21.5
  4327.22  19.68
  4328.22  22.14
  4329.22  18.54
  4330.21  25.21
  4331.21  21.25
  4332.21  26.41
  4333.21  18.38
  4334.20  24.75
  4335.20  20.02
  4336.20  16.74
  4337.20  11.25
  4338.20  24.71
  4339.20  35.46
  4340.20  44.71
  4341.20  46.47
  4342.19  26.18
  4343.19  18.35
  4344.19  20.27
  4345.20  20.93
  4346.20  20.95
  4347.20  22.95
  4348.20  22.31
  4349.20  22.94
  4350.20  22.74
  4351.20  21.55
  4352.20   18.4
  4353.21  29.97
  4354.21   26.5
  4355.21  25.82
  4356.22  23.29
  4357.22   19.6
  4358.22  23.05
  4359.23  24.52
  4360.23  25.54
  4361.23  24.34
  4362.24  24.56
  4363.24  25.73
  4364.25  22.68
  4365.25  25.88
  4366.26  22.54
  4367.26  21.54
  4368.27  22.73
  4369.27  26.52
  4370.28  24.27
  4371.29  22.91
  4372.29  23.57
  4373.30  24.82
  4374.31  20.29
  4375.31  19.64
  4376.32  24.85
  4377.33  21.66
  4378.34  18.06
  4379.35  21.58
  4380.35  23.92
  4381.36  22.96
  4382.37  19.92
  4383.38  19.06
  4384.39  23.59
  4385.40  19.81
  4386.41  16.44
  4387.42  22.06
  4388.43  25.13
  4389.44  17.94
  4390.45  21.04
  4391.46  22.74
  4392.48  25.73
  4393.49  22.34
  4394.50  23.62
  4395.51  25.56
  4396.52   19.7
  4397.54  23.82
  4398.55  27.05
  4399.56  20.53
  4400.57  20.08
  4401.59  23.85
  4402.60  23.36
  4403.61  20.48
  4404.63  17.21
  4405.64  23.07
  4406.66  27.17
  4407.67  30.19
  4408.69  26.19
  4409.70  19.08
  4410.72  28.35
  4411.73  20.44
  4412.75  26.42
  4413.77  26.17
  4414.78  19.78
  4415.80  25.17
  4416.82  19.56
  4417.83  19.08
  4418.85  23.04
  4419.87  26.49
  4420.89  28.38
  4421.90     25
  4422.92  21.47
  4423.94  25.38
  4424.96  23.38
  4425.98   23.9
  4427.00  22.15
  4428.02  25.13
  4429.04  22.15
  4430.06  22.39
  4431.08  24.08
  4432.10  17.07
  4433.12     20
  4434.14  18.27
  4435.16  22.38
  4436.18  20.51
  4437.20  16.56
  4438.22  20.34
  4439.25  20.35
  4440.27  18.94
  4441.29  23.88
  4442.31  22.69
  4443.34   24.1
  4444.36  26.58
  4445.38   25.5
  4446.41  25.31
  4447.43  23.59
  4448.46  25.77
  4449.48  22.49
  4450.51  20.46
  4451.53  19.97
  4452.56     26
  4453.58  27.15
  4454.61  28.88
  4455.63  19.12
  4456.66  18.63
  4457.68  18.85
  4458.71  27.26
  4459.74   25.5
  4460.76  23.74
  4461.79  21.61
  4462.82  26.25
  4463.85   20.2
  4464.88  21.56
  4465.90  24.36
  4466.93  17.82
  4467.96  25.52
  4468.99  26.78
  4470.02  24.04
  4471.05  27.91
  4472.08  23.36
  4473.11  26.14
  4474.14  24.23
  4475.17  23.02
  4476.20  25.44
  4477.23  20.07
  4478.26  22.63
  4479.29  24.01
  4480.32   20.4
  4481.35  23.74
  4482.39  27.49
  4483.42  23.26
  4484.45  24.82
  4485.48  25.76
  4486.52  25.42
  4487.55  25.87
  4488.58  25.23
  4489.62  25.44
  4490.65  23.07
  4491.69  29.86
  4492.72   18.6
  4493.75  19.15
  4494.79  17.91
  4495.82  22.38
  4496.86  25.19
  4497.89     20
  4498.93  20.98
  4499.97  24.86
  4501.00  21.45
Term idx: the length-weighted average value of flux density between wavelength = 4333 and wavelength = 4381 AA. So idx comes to 23.8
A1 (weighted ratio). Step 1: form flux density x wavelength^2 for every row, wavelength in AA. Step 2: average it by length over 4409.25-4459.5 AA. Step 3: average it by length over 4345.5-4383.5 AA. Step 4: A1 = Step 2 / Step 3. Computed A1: 1.0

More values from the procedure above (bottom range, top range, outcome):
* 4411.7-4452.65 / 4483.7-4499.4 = 1.06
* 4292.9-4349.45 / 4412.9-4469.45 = 1.05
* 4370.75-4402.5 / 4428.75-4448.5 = 1.02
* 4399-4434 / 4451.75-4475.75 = 1.05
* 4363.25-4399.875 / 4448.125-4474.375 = 1.09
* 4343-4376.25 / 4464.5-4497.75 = 1.08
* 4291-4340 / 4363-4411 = 1.04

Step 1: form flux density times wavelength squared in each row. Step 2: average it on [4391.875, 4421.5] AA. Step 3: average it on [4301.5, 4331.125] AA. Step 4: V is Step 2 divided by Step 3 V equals 1.09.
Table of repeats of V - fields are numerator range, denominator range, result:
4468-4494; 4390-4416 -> 1.08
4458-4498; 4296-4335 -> 1.15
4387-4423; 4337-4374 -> 0.96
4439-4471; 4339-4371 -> 0.98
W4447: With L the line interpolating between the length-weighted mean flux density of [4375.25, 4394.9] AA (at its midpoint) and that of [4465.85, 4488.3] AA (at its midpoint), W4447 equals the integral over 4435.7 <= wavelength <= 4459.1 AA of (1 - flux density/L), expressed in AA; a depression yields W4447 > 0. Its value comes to 0.7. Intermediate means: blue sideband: 21.6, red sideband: 24.2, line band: 22.7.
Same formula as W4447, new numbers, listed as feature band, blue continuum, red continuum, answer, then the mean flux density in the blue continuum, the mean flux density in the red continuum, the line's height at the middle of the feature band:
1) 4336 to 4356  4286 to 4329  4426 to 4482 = -1.9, 22.9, 22.9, 22.9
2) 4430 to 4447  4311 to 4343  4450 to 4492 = 1.5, 23.5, 23.9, 23.8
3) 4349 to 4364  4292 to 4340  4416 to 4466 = -0.9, 22.5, 22.8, 22.6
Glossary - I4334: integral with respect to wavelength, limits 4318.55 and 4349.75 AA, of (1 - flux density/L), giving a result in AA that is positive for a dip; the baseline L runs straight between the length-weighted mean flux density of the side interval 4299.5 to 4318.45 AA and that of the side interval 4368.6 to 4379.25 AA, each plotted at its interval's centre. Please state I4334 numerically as 0.5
